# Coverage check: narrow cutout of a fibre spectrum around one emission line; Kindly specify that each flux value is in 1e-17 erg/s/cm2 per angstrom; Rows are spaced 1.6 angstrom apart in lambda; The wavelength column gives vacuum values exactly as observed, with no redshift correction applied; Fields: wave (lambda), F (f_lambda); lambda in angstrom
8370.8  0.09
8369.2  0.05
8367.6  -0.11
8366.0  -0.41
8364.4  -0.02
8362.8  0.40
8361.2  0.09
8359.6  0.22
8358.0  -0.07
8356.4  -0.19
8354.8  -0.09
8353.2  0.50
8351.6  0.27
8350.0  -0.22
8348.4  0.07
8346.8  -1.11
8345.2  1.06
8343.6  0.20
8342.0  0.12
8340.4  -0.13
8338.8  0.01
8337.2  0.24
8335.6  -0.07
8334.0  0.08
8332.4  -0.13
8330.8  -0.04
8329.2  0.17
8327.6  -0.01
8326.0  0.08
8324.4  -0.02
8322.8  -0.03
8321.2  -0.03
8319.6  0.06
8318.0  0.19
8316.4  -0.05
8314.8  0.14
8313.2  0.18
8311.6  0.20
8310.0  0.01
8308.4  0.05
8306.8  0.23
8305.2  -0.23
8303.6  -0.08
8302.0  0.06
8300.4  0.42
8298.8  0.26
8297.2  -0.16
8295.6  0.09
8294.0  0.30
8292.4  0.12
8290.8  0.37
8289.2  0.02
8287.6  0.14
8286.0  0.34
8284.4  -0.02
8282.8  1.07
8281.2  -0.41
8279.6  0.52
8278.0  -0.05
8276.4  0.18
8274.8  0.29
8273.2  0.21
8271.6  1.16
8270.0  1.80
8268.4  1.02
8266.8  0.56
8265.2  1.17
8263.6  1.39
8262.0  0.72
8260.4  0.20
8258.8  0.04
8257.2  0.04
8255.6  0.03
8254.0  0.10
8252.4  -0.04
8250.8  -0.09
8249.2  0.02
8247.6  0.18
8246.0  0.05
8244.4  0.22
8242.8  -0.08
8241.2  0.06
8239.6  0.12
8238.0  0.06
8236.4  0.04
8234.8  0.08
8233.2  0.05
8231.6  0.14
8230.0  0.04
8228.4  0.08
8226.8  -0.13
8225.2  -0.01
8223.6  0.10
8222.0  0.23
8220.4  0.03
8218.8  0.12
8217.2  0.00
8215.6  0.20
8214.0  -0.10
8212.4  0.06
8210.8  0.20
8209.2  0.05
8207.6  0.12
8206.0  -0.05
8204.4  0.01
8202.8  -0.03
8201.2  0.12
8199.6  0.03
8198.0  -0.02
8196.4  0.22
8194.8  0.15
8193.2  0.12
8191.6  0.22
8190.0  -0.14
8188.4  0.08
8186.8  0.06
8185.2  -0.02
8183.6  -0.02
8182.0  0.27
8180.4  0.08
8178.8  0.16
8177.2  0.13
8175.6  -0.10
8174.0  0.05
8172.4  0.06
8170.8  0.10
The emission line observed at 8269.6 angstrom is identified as [O II]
